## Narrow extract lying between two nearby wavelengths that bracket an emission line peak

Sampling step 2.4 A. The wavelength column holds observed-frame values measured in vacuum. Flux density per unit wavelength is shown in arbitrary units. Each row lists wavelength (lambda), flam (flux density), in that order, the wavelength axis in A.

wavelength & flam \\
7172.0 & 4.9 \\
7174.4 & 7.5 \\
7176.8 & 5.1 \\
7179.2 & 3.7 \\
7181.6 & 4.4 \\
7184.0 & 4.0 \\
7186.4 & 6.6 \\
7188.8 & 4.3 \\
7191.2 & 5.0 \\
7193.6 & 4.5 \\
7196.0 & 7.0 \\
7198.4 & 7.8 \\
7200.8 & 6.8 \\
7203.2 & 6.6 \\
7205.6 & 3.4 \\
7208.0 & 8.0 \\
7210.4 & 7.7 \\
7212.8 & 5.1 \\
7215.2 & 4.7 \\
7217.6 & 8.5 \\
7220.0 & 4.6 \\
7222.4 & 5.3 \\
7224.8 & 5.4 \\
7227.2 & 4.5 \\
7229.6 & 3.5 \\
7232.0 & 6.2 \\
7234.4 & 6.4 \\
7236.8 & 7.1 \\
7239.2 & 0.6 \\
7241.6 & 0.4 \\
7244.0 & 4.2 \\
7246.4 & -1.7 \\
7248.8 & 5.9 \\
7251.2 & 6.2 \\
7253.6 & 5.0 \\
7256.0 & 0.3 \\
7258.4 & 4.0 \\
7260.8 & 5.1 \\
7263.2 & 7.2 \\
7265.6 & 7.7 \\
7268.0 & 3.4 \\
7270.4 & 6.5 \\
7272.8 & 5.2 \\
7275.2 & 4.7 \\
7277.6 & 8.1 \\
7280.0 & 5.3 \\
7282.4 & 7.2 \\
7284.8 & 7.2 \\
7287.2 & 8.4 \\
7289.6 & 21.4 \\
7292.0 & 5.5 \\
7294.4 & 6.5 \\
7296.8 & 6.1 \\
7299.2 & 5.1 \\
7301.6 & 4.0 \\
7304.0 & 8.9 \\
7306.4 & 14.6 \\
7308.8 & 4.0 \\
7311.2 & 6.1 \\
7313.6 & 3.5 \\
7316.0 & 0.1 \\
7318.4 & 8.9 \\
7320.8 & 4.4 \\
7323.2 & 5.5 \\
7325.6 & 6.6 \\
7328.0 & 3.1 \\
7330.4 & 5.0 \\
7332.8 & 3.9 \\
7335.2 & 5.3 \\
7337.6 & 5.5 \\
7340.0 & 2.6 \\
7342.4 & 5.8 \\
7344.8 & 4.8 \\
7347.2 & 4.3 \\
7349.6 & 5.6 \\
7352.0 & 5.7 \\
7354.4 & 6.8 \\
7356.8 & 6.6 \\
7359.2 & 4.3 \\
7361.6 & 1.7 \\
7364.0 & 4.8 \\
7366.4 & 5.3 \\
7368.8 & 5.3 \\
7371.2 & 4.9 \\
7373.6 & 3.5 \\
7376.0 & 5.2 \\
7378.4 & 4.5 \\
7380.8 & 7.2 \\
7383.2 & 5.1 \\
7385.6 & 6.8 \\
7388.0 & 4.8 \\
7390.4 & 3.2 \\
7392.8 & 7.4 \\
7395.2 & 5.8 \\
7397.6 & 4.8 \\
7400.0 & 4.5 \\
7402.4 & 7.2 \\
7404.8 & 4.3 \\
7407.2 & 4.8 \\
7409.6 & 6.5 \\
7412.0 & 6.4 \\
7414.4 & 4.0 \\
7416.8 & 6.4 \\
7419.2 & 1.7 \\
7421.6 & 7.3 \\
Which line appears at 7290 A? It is [S II] 6716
